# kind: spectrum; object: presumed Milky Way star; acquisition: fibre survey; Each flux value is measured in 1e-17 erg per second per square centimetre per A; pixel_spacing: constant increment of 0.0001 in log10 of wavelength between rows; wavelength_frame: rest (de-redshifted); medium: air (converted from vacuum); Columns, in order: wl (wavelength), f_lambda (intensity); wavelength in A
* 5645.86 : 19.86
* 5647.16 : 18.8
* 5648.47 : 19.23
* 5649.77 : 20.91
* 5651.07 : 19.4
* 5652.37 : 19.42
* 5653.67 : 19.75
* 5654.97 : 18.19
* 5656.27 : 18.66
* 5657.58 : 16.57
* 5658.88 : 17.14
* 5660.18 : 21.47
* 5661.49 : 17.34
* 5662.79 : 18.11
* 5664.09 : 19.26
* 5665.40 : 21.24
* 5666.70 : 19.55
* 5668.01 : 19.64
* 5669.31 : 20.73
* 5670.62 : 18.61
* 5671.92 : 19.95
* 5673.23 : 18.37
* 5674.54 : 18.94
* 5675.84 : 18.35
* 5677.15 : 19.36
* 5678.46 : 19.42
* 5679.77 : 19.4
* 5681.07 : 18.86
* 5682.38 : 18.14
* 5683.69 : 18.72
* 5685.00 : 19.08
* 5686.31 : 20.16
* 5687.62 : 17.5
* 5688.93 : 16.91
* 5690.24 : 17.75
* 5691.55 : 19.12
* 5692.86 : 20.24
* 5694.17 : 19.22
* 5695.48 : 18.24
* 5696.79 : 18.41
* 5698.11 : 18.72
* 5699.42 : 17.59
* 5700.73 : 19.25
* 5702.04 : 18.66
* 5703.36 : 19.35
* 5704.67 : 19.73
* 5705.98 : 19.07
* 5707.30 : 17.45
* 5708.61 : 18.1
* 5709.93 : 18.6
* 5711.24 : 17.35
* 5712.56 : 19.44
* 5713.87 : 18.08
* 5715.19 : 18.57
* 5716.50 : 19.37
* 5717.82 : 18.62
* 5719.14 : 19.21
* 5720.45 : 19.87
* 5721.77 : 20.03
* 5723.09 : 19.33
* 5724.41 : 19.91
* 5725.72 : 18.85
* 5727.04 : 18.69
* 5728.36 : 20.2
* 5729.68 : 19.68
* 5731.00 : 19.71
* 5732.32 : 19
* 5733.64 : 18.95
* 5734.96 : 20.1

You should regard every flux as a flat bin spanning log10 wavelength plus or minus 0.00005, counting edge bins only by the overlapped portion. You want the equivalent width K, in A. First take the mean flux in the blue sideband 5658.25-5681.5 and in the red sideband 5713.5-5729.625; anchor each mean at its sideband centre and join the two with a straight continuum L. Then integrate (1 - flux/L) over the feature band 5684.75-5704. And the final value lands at 0.6 A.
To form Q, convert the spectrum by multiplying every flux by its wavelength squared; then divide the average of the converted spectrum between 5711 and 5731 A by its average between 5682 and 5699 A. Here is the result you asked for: 1.04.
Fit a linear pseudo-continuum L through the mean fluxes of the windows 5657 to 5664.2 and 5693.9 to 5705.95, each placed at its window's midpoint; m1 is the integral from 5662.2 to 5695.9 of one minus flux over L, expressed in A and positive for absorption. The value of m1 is -0.9 A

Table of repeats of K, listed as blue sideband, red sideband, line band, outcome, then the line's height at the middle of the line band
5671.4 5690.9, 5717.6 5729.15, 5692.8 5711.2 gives 0.4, 19.1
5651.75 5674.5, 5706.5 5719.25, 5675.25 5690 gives 0.1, 18.8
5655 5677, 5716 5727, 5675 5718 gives 1.1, 19.2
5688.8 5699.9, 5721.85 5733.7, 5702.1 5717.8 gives 0.3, 19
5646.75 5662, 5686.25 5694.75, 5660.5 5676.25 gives -0.4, 18.8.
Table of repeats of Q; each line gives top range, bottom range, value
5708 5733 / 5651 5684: 1.02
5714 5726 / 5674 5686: 1.03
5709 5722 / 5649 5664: 1.02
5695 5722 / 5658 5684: 0.99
